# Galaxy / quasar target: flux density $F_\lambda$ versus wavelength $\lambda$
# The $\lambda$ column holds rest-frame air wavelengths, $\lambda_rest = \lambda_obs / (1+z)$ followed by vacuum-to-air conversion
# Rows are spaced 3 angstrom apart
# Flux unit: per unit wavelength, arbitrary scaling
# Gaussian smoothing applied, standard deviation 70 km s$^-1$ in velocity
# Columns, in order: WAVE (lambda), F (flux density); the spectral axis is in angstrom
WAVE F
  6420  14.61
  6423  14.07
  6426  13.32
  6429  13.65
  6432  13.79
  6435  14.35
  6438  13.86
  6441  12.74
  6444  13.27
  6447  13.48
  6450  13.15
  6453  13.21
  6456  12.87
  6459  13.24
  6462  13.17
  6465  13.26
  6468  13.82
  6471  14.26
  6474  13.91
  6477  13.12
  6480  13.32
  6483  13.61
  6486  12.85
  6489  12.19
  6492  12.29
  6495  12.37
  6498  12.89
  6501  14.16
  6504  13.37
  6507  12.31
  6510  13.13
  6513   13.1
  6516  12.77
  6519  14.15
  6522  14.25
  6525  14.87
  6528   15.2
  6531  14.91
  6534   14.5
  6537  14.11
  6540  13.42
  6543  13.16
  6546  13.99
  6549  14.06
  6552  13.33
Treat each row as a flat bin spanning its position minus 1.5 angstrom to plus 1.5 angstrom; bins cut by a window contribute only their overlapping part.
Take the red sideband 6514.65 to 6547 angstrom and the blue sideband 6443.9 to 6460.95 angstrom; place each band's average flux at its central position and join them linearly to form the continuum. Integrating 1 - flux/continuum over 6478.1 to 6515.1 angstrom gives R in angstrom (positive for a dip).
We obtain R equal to 2.0 angstrom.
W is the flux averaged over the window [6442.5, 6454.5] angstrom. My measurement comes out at 13.3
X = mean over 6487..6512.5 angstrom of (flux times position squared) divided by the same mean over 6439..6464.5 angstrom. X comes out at 0.99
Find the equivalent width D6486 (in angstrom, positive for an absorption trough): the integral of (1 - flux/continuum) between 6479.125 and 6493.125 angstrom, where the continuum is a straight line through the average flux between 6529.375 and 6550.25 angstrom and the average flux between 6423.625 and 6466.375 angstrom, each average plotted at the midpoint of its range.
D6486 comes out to 0.8 angstrom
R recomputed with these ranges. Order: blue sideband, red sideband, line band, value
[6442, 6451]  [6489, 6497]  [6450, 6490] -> -1.6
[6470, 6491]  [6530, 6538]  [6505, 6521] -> 1.0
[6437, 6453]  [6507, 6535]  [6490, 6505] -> 0.9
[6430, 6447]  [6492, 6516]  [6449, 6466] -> 0.3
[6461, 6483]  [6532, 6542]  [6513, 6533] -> -0.5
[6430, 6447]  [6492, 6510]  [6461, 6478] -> -0.4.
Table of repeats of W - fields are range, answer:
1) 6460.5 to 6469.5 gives 13.4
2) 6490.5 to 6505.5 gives 13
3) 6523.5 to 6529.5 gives 15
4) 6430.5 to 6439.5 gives 14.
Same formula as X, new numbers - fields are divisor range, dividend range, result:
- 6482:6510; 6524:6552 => 1.11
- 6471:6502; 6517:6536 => 1.13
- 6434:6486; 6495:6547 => 1.04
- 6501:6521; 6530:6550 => 1.07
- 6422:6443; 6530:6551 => 1.06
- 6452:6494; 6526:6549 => 1.10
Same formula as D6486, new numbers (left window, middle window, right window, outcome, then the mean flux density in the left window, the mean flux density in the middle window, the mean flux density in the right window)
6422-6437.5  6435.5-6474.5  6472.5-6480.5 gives 0.6 angstrom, 13.8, 13.4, 13.5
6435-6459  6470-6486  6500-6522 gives -0.3 angstrom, 13.3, 13.6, 13.3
